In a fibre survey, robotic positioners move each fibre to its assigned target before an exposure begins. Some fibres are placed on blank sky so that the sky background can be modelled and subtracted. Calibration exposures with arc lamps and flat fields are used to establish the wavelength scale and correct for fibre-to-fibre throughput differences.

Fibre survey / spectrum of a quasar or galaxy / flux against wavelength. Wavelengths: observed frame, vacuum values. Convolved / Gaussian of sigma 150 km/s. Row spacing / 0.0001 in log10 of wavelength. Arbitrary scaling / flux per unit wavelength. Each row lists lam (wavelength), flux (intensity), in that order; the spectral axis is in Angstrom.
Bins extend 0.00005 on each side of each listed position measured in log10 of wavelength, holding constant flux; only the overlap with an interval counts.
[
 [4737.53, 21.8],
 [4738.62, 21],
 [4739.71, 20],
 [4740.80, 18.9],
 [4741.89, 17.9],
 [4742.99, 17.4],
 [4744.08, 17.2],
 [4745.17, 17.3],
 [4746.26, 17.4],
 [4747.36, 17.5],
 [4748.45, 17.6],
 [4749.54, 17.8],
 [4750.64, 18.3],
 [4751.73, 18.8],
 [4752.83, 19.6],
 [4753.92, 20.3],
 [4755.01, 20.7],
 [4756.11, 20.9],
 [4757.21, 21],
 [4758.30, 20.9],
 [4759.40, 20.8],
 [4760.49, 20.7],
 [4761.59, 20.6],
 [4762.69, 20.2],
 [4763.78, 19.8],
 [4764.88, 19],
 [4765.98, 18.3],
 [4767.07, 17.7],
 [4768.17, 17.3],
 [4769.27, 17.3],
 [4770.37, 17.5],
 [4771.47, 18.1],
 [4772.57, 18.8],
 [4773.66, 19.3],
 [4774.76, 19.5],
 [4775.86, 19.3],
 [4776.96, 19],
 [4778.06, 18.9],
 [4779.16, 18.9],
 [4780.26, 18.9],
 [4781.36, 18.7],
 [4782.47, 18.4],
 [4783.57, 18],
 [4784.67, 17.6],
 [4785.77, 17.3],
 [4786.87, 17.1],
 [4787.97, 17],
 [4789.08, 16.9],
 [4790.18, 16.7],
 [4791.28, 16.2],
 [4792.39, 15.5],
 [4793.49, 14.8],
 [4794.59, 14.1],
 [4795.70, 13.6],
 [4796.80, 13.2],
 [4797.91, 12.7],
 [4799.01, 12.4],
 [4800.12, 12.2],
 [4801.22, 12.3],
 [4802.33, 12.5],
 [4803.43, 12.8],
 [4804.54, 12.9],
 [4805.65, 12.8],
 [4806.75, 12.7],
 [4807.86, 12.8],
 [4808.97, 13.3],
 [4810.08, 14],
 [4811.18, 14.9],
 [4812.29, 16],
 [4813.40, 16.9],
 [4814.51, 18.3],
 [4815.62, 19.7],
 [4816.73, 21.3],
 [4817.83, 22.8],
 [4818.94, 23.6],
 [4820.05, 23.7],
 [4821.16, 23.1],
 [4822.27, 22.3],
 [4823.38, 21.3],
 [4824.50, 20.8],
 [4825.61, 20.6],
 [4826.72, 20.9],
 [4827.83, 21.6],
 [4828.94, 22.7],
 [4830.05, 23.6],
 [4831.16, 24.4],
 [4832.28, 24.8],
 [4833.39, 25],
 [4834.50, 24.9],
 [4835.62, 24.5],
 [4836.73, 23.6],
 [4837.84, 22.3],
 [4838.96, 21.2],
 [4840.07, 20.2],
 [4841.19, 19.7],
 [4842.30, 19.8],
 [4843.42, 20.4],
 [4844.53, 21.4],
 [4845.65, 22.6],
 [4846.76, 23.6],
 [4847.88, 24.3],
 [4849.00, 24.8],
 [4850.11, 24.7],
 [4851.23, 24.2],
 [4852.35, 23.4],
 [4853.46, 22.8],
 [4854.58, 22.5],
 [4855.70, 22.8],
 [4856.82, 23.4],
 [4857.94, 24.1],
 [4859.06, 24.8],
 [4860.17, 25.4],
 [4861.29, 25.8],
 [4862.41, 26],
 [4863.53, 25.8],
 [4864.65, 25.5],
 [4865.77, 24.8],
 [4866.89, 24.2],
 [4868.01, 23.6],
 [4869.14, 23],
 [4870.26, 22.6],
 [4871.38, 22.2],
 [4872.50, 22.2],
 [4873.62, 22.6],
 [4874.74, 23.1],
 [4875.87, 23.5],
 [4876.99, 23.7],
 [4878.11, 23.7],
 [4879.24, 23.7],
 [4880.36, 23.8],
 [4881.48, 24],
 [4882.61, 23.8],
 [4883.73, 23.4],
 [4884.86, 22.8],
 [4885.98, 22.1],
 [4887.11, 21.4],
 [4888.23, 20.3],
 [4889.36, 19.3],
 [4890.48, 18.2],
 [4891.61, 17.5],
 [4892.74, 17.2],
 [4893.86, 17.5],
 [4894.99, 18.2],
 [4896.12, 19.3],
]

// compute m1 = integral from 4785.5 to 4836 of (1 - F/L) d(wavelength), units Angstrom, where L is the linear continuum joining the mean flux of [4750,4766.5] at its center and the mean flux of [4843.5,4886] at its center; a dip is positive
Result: 9.2 Angstrom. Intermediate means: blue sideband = 20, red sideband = 23.7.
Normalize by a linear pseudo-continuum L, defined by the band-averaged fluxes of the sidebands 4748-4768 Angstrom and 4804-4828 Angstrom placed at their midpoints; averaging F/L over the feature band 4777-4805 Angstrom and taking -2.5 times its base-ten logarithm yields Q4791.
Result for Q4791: 0.21 mag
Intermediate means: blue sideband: 19.6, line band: 15.6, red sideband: 18.4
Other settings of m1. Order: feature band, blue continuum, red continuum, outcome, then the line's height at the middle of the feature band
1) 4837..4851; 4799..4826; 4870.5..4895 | -2.2 Angstrom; 19.1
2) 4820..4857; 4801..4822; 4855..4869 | -3.2 Angstrom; 21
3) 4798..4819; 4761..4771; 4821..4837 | 6.2 Angstrom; 21.5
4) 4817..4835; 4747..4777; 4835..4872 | -0.6 Angstrom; 22.1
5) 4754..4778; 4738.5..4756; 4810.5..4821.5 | -0.5 Angstrom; 19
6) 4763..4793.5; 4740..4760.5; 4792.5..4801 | -4.7 Angstrom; 15.6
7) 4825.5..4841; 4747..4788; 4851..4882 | -0.5 Angstrom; 22.2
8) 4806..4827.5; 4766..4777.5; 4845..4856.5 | 2.5 Angstrom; 21.3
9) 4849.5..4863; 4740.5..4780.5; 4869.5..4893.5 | -1.8 Angstrom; 21.3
